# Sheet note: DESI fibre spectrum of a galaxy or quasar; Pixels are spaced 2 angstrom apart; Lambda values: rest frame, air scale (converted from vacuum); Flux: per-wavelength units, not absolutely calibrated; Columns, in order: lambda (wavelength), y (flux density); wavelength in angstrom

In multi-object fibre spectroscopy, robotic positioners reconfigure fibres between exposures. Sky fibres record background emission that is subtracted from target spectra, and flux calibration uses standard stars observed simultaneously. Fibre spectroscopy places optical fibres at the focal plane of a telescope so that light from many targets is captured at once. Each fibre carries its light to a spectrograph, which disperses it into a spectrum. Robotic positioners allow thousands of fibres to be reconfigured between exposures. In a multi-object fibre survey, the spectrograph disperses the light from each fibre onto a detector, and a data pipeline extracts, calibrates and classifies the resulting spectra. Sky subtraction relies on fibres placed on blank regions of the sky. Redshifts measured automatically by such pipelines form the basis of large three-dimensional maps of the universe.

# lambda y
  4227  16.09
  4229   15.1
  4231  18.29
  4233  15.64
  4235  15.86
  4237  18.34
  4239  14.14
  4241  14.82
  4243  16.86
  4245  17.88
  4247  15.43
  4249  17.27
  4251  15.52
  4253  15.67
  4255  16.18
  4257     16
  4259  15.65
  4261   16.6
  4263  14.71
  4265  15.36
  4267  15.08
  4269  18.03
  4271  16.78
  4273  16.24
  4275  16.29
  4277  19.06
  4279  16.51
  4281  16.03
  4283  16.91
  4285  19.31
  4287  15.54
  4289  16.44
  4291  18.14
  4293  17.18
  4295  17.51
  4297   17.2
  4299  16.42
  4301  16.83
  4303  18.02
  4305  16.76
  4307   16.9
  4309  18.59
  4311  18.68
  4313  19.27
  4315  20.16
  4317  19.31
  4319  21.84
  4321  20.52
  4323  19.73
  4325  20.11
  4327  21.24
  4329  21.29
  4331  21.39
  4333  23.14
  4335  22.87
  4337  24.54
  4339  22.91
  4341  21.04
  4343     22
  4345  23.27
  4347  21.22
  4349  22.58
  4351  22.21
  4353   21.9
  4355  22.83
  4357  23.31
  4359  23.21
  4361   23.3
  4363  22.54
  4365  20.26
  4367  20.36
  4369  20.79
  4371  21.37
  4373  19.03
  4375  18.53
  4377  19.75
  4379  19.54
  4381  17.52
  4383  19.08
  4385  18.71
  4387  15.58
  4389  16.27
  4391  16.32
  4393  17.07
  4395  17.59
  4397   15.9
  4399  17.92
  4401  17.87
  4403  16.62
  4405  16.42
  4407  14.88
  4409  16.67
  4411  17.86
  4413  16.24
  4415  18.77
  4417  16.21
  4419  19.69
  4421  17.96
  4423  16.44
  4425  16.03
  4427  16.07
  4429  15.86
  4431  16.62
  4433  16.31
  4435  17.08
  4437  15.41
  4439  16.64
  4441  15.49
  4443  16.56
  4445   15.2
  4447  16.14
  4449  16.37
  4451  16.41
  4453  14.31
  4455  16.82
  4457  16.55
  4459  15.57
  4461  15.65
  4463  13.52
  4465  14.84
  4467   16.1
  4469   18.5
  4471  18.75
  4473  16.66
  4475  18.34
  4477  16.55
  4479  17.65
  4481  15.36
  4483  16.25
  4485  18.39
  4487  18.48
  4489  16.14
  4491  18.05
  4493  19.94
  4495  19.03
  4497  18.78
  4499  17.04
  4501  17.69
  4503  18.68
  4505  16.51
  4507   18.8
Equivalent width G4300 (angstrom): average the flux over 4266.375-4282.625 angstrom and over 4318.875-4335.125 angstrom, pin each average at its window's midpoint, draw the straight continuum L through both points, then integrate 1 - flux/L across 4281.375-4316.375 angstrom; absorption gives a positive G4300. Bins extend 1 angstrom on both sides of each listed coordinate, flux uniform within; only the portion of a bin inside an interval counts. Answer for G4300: 2.27 angstrom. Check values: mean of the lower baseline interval 16.8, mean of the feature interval 17.6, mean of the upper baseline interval 21.2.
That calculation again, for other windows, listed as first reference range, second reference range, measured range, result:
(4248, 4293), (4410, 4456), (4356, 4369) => -4.34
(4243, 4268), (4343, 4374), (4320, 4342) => -1.51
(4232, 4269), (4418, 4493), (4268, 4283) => -0.85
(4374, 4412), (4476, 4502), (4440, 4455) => 1.43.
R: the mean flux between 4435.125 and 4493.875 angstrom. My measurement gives 16.6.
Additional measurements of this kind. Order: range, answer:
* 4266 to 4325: 17.8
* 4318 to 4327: 20.6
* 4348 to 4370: 22.1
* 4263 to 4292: 16.8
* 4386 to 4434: 16.8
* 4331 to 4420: 19.7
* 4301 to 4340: 20.3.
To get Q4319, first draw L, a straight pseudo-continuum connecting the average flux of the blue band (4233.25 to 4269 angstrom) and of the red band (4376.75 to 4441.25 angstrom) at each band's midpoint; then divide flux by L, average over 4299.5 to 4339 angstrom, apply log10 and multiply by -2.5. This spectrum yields -0.22 mag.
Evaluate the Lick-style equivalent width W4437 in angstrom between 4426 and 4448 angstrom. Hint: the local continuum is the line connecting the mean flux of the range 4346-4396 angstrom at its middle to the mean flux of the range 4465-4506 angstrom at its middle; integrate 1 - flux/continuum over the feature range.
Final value 2.94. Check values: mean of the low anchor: 20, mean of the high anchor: 17.6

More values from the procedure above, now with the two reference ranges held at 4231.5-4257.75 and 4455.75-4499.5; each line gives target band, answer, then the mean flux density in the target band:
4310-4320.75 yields -2.25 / 19.9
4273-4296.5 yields -1.16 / 17.1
